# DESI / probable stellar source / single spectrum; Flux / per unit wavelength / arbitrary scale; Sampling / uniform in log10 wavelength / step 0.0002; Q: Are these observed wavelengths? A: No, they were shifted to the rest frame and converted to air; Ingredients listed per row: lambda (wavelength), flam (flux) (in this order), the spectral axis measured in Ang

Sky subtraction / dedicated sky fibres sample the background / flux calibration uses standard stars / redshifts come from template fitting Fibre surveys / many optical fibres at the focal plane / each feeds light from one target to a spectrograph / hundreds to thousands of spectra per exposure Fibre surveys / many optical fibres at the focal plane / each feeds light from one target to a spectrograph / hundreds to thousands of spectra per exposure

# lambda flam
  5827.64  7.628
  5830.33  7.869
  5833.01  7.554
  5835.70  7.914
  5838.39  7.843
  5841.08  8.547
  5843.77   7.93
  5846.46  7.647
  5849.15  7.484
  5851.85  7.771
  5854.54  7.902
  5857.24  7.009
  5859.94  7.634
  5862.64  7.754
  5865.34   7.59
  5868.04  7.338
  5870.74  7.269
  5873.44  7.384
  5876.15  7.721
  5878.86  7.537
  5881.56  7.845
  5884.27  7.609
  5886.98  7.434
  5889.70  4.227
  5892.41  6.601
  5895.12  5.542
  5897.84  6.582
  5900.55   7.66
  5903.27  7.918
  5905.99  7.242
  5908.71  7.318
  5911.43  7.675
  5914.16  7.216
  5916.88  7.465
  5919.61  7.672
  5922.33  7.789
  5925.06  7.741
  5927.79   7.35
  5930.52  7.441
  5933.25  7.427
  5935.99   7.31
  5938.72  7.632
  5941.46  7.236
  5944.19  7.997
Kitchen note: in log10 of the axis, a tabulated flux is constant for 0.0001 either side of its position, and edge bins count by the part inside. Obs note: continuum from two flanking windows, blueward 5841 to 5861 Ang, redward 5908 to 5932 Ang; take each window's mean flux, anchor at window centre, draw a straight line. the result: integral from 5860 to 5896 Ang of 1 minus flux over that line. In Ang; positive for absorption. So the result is 2.5 Ang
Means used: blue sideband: 7.69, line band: 7.11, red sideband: 7.52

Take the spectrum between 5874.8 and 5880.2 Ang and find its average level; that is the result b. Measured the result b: 7.62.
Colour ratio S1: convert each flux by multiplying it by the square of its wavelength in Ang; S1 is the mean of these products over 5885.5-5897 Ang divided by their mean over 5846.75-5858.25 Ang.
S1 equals 0.8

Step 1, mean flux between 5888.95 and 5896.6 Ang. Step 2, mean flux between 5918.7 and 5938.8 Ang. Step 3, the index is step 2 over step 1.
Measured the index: 1.4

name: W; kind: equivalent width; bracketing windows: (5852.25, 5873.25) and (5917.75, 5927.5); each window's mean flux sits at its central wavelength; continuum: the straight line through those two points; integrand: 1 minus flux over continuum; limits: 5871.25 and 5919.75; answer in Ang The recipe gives 3.0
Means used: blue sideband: 7.51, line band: 7.14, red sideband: 7.68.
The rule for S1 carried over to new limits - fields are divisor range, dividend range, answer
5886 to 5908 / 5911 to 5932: 1.14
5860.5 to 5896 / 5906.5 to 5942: 1.07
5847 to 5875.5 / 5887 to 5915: 0.92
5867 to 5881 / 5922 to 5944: 1.02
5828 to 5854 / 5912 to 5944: 0.99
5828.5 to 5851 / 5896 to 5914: 0.96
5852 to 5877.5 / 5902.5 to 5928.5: 1.02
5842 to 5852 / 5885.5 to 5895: 0.79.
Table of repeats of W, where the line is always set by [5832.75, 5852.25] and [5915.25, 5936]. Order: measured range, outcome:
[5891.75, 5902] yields 1.4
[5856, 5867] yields 0.4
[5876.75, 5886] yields 0.1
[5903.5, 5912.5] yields 0.2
